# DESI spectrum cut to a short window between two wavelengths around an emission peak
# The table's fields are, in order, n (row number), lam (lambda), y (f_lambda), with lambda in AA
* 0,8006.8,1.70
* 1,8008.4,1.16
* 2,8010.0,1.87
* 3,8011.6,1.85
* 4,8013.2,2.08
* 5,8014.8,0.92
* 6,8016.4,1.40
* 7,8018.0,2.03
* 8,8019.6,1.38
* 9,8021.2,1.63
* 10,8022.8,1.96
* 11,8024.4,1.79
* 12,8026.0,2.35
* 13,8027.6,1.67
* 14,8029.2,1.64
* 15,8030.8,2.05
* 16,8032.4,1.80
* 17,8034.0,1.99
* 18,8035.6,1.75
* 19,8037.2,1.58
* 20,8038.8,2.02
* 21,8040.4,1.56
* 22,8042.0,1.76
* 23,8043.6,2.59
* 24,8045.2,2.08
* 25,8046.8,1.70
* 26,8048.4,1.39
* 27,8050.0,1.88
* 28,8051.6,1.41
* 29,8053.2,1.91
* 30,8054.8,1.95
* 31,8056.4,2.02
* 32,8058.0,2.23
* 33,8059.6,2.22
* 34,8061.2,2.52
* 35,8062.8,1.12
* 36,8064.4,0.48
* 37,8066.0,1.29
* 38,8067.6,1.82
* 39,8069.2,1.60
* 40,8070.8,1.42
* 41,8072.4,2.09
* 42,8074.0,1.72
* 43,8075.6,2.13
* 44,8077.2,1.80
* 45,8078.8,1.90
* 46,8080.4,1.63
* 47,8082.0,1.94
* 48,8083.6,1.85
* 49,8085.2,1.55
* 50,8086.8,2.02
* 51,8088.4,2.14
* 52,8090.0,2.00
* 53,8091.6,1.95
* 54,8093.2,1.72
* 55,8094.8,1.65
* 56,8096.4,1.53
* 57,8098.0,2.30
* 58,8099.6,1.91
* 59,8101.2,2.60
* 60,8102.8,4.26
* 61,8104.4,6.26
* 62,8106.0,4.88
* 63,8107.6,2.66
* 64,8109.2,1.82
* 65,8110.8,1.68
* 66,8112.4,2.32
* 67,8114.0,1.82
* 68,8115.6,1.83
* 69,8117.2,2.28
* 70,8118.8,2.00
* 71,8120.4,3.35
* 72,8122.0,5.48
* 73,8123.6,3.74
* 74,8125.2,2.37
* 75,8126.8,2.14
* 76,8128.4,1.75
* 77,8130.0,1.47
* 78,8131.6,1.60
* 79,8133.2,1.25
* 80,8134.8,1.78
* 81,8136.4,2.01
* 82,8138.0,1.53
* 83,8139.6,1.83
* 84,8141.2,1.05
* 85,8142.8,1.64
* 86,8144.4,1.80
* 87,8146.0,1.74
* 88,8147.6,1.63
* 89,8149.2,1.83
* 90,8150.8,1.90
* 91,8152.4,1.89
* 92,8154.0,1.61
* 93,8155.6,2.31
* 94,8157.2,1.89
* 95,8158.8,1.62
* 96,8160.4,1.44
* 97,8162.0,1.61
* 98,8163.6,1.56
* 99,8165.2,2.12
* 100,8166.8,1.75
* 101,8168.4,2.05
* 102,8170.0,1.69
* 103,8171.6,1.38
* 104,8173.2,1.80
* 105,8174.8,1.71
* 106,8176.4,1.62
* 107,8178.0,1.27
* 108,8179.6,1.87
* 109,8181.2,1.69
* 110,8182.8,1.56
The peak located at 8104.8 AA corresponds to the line [S II] 6716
